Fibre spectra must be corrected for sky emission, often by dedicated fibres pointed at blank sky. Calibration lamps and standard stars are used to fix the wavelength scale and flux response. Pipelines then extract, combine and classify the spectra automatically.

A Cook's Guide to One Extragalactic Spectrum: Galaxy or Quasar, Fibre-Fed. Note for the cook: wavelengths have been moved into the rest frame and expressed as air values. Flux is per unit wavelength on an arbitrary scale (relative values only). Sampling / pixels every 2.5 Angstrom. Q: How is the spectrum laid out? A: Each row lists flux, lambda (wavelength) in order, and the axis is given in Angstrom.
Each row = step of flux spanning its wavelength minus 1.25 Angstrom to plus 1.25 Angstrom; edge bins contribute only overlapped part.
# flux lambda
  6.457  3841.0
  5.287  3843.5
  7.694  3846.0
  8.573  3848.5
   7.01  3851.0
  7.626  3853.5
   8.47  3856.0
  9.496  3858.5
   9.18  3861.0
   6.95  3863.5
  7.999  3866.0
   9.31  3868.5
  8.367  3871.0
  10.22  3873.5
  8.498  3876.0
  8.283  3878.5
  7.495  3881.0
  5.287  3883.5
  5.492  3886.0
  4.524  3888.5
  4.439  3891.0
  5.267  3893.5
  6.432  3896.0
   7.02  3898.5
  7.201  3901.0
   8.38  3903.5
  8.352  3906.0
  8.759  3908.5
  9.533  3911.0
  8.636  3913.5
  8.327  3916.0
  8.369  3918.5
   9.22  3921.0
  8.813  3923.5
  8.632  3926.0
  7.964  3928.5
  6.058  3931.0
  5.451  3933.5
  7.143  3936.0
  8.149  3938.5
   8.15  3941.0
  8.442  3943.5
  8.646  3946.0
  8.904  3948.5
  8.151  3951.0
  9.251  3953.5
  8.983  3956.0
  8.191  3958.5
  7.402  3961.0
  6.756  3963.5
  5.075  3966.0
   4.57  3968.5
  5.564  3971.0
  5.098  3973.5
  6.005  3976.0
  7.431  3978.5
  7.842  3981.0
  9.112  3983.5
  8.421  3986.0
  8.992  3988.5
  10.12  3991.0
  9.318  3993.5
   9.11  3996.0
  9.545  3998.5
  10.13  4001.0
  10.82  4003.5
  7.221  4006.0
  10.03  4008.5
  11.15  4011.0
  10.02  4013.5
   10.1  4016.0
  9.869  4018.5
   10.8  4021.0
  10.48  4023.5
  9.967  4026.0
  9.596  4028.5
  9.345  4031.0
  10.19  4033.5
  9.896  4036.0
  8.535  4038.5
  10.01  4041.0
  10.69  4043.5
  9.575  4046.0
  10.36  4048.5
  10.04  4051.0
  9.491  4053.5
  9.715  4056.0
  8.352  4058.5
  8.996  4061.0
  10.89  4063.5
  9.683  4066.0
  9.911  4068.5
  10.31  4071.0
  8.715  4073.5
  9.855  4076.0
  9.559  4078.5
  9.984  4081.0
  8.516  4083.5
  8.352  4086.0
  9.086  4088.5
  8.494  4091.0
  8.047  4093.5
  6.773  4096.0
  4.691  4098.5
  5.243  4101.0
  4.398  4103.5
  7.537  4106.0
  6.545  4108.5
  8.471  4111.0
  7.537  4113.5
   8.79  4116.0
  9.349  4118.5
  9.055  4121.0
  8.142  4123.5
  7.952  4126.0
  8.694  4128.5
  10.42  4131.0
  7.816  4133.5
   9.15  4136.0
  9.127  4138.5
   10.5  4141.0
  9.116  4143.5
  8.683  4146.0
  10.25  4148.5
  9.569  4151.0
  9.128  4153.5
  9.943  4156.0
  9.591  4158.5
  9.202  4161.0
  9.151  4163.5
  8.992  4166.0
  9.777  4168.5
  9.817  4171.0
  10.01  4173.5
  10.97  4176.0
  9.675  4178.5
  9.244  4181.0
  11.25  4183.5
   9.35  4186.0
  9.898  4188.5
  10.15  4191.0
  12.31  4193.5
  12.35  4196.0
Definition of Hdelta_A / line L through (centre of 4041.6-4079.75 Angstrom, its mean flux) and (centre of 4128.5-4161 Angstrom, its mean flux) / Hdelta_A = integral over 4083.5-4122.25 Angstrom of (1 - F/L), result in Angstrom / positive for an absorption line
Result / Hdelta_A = 8.3 Angstrom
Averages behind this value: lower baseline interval 9.75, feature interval 7.52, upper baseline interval 9.4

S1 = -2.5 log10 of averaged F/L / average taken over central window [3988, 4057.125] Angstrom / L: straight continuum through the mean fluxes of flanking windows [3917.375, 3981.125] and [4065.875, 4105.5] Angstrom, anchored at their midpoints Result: -0.25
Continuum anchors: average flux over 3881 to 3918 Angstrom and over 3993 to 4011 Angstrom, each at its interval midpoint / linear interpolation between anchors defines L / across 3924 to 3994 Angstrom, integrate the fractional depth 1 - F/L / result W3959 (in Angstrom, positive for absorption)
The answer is 7.0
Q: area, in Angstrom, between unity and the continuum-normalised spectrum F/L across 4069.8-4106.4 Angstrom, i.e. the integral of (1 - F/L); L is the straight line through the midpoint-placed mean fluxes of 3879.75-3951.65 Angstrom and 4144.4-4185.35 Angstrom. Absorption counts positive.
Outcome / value 4.1 Angstrom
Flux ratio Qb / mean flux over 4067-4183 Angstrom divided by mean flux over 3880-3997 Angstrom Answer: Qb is 1.17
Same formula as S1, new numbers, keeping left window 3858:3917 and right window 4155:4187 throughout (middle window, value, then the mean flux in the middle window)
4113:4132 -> 0.08 mag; 8.77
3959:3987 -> 0.23 mag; 6.69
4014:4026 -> -0.19 mag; 10.3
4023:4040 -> -0.12 mag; 9.69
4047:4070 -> -0.09 mag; 9.72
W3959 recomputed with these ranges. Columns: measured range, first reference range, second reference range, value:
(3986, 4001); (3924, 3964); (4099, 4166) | -2.41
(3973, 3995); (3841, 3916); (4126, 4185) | 0.47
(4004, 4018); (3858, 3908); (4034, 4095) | -1.45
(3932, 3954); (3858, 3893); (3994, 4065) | 1.36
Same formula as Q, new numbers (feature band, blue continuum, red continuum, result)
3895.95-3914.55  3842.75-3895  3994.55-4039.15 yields -0.3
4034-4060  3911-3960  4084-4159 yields -4.4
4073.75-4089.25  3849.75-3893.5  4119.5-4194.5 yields -0.3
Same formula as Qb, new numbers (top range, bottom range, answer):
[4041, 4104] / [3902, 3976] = 1.15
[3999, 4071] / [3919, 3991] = 1.29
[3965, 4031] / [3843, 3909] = 1.17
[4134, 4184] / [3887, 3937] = 1.29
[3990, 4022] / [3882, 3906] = 1.60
